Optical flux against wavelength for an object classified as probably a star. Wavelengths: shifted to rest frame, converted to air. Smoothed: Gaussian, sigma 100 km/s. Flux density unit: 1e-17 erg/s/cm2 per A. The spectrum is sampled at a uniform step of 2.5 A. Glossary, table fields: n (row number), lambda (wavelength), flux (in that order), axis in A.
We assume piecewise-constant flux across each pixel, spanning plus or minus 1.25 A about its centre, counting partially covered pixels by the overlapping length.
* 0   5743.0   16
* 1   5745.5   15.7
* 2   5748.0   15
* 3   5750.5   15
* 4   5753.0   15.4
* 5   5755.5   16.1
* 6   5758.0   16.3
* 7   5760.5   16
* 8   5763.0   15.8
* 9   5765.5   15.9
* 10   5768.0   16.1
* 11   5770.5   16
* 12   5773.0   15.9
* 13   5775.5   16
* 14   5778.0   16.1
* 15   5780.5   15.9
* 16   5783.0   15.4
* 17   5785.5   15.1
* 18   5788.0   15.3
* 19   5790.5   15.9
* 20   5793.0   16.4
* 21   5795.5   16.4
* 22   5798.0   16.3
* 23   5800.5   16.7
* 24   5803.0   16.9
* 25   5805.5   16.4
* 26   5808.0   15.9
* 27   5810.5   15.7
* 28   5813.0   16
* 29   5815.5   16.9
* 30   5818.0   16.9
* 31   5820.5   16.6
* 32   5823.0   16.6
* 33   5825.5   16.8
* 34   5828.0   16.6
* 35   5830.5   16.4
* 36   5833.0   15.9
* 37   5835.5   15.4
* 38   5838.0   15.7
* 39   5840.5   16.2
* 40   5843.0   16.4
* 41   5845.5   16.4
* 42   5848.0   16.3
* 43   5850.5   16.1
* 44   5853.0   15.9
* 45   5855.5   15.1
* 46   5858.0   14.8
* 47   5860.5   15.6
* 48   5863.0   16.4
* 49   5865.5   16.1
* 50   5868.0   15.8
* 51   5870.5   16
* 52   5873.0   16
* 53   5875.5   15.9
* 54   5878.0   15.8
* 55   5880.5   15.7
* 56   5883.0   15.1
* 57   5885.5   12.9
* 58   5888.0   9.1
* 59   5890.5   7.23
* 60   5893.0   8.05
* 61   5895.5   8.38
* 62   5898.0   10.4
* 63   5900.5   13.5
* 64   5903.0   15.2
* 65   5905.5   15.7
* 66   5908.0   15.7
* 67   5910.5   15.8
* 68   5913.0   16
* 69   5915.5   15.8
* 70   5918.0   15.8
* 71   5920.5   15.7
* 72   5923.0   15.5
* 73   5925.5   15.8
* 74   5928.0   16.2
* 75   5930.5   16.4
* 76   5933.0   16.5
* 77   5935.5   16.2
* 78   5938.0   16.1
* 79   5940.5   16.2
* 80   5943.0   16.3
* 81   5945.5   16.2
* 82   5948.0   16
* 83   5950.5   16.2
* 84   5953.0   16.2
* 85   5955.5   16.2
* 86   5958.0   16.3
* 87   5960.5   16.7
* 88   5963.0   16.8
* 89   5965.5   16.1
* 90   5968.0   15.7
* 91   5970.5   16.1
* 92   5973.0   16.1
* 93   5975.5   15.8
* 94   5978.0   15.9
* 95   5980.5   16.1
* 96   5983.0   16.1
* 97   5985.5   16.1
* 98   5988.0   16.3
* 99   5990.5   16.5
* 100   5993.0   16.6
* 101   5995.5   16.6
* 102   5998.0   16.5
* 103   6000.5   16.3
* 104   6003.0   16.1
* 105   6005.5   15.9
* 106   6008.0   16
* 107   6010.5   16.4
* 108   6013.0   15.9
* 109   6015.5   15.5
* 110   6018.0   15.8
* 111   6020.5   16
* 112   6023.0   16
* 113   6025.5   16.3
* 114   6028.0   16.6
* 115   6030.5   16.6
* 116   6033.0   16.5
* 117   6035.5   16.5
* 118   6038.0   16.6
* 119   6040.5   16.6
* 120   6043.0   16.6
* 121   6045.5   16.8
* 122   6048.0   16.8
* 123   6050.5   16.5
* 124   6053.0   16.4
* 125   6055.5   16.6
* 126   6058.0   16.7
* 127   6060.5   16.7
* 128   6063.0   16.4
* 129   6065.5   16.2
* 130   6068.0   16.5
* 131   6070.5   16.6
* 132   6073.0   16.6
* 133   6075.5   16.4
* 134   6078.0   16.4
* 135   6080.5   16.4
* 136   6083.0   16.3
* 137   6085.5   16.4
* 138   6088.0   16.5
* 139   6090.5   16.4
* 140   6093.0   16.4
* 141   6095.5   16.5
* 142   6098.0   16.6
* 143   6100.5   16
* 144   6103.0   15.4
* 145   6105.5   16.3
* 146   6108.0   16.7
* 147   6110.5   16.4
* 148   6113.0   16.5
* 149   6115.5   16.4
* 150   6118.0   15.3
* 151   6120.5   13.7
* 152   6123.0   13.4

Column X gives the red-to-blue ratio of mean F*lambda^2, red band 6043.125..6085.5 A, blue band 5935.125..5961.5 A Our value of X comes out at 1.06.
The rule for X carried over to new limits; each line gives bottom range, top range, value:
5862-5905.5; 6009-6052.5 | 1.28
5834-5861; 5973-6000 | 1.08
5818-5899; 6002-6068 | 1.17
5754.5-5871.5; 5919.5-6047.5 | 1.07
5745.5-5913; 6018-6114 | 1.16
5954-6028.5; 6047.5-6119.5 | 1.04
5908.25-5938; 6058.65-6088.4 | 1.08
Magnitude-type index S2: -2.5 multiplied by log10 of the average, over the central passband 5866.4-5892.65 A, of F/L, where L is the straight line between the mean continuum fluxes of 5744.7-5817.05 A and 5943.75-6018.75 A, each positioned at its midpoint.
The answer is 0.166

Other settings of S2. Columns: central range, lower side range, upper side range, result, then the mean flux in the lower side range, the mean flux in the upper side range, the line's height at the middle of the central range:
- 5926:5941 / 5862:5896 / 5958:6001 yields -0.09 mag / 13.6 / 16.3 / 15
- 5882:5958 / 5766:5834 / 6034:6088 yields 0.12 mag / 16.2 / 16.5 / 16.3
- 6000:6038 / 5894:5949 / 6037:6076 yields 0.00 mag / 15.2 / 16.6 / 16.2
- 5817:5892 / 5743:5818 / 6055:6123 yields 0.05 mag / 16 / 16.2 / 16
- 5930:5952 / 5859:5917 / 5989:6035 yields -0.09 mag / 14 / 16.2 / 15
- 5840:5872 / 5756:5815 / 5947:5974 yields 0.01 mag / 16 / 16.2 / 16.1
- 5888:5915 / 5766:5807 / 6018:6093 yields 0.28 mag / 16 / 16.5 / 16.2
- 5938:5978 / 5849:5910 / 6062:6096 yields -0.08 mag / 14.1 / 16.4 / 15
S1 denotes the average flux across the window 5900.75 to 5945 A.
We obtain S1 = 15.9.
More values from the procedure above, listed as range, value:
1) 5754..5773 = 16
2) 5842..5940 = 14.8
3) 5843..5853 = 16.2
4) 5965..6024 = 16.1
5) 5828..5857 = 16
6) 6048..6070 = 16.5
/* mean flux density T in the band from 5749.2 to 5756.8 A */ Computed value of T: 15.5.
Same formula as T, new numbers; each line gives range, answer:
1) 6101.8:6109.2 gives 16.1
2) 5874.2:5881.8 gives 15.8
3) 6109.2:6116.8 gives 16.4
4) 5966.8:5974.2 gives 16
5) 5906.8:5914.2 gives 15.8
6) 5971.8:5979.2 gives 15.9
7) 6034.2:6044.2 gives 16.6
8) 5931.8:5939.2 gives 16.3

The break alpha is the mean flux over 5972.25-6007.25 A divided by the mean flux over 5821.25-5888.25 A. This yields 1.03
